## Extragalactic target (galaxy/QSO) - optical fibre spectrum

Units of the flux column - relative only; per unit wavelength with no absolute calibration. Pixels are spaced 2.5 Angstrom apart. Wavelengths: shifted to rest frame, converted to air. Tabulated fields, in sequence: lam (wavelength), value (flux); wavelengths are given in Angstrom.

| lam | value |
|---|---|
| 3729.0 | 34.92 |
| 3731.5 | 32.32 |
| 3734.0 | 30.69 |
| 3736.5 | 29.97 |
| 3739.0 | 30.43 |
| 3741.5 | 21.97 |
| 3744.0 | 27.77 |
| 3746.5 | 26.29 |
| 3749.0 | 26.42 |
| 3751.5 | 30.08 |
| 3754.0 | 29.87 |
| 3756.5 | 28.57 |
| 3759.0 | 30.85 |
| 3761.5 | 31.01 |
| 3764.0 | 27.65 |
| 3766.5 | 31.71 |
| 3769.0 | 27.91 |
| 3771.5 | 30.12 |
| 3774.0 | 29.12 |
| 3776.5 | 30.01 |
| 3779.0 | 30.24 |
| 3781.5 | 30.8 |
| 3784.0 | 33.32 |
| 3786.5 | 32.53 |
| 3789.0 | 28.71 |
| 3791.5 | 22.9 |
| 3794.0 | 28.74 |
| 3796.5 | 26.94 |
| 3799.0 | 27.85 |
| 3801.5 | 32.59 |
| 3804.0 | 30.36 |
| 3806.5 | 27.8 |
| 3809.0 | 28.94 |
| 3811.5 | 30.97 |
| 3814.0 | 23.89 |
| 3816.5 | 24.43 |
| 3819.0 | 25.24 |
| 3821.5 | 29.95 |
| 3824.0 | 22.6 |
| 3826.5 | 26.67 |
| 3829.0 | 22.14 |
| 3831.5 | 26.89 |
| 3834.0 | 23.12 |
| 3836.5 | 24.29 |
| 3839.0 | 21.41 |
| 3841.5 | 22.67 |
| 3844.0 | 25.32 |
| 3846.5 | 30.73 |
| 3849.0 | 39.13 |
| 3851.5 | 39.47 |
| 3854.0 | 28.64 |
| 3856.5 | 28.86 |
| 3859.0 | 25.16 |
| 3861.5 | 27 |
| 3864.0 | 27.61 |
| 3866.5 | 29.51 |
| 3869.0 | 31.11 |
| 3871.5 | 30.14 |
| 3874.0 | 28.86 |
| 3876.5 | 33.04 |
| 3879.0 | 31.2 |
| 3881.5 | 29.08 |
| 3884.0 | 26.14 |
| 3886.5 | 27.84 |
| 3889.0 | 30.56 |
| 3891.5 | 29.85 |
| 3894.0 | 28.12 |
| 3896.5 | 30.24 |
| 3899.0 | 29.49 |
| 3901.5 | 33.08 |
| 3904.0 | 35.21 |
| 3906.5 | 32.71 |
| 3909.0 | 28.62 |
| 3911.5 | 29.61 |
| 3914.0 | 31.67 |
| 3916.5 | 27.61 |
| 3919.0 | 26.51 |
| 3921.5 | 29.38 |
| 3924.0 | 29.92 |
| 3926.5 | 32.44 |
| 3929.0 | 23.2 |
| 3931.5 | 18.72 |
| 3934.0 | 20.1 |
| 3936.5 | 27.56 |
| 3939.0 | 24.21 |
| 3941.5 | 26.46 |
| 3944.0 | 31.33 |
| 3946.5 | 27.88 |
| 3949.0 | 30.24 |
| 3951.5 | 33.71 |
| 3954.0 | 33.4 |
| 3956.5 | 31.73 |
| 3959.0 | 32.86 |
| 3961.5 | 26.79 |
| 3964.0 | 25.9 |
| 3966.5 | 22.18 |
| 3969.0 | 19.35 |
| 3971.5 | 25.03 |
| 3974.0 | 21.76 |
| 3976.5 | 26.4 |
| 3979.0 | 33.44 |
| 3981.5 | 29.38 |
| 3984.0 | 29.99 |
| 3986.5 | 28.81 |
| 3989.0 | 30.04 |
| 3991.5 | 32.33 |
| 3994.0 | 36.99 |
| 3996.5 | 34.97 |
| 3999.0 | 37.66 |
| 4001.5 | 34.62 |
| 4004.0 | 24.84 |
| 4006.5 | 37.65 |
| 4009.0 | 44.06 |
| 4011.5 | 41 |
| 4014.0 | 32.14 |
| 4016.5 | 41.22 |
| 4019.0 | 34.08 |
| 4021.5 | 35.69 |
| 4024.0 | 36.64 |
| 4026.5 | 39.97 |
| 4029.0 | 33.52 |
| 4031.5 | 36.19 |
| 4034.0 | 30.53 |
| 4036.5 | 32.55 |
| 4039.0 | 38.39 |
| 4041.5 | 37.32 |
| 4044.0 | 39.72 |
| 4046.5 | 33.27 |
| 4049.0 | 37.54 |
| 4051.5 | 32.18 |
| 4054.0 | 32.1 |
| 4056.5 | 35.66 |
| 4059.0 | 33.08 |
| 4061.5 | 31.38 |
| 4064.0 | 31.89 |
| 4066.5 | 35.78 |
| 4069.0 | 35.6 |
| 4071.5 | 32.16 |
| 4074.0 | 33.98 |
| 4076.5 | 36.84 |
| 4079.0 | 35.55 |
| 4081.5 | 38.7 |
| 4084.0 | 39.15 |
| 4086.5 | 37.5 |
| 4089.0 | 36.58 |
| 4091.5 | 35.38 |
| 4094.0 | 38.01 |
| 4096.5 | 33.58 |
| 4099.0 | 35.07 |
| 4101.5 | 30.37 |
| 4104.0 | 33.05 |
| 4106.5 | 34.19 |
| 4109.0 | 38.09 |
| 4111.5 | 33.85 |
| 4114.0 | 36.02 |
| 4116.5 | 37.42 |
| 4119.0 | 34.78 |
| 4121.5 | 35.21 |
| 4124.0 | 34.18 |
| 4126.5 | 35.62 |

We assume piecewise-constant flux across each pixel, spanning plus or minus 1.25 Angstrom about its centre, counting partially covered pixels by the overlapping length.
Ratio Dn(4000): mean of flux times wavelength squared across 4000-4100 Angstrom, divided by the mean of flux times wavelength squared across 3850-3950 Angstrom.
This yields 1.32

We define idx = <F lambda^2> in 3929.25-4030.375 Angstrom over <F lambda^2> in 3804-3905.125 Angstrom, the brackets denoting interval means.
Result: 1.16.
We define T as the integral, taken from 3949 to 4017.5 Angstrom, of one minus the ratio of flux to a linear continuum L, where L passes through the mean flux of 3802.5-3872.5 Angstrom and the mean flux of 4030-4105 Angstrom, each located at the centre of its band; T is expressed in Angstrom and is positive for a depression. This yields 2.1 Angstrom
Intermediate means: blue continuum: 27.7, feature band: 31.4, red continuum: 35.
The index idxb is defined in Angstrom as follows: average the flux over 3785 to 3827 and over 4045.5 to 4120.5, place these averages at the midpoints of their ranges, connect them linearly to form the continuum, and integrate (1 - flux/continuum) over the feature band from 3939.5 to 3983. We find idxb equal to 5.1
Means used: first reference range 27.8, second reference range 35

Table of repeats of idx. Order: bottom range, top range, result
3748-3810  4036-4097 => 1.39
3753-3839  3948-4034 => 1.27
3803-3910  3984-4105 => 1.35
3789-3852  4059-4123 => 1.48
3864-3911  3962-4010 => 1.05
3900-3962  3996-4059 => 1.29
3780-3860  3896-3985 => 1.08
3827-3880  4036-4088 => 1.38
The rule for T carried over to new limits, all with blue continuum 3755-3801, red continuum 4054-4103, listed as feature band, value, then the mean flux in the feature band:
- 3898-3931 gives 2.3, 29.7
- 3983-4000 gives 0.2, 32.9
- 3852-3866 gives 1.2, 28.2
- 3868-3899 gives 1.7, 29.7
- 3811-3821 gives 1.4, 26.1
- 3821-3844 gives 4.7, 24.3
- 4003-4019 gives -1.4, 36.8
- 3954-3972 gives 3.3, 26.8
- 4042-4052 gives -0.5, 36.1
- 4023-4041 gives -0.7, 35.5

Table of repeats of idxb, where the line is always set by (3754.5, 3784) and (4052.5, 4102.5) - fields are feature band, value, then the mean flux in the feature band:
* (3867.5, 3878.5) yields 0.3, 30.8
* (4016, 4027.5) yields -1.1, 37.2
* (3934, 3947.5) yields 2.4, 26.8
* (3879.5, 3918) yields 2.5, 30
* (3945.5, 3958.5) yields 0.5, 31.5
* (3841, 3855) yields -0.1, 31.5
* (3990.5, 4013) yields -1.5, 36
